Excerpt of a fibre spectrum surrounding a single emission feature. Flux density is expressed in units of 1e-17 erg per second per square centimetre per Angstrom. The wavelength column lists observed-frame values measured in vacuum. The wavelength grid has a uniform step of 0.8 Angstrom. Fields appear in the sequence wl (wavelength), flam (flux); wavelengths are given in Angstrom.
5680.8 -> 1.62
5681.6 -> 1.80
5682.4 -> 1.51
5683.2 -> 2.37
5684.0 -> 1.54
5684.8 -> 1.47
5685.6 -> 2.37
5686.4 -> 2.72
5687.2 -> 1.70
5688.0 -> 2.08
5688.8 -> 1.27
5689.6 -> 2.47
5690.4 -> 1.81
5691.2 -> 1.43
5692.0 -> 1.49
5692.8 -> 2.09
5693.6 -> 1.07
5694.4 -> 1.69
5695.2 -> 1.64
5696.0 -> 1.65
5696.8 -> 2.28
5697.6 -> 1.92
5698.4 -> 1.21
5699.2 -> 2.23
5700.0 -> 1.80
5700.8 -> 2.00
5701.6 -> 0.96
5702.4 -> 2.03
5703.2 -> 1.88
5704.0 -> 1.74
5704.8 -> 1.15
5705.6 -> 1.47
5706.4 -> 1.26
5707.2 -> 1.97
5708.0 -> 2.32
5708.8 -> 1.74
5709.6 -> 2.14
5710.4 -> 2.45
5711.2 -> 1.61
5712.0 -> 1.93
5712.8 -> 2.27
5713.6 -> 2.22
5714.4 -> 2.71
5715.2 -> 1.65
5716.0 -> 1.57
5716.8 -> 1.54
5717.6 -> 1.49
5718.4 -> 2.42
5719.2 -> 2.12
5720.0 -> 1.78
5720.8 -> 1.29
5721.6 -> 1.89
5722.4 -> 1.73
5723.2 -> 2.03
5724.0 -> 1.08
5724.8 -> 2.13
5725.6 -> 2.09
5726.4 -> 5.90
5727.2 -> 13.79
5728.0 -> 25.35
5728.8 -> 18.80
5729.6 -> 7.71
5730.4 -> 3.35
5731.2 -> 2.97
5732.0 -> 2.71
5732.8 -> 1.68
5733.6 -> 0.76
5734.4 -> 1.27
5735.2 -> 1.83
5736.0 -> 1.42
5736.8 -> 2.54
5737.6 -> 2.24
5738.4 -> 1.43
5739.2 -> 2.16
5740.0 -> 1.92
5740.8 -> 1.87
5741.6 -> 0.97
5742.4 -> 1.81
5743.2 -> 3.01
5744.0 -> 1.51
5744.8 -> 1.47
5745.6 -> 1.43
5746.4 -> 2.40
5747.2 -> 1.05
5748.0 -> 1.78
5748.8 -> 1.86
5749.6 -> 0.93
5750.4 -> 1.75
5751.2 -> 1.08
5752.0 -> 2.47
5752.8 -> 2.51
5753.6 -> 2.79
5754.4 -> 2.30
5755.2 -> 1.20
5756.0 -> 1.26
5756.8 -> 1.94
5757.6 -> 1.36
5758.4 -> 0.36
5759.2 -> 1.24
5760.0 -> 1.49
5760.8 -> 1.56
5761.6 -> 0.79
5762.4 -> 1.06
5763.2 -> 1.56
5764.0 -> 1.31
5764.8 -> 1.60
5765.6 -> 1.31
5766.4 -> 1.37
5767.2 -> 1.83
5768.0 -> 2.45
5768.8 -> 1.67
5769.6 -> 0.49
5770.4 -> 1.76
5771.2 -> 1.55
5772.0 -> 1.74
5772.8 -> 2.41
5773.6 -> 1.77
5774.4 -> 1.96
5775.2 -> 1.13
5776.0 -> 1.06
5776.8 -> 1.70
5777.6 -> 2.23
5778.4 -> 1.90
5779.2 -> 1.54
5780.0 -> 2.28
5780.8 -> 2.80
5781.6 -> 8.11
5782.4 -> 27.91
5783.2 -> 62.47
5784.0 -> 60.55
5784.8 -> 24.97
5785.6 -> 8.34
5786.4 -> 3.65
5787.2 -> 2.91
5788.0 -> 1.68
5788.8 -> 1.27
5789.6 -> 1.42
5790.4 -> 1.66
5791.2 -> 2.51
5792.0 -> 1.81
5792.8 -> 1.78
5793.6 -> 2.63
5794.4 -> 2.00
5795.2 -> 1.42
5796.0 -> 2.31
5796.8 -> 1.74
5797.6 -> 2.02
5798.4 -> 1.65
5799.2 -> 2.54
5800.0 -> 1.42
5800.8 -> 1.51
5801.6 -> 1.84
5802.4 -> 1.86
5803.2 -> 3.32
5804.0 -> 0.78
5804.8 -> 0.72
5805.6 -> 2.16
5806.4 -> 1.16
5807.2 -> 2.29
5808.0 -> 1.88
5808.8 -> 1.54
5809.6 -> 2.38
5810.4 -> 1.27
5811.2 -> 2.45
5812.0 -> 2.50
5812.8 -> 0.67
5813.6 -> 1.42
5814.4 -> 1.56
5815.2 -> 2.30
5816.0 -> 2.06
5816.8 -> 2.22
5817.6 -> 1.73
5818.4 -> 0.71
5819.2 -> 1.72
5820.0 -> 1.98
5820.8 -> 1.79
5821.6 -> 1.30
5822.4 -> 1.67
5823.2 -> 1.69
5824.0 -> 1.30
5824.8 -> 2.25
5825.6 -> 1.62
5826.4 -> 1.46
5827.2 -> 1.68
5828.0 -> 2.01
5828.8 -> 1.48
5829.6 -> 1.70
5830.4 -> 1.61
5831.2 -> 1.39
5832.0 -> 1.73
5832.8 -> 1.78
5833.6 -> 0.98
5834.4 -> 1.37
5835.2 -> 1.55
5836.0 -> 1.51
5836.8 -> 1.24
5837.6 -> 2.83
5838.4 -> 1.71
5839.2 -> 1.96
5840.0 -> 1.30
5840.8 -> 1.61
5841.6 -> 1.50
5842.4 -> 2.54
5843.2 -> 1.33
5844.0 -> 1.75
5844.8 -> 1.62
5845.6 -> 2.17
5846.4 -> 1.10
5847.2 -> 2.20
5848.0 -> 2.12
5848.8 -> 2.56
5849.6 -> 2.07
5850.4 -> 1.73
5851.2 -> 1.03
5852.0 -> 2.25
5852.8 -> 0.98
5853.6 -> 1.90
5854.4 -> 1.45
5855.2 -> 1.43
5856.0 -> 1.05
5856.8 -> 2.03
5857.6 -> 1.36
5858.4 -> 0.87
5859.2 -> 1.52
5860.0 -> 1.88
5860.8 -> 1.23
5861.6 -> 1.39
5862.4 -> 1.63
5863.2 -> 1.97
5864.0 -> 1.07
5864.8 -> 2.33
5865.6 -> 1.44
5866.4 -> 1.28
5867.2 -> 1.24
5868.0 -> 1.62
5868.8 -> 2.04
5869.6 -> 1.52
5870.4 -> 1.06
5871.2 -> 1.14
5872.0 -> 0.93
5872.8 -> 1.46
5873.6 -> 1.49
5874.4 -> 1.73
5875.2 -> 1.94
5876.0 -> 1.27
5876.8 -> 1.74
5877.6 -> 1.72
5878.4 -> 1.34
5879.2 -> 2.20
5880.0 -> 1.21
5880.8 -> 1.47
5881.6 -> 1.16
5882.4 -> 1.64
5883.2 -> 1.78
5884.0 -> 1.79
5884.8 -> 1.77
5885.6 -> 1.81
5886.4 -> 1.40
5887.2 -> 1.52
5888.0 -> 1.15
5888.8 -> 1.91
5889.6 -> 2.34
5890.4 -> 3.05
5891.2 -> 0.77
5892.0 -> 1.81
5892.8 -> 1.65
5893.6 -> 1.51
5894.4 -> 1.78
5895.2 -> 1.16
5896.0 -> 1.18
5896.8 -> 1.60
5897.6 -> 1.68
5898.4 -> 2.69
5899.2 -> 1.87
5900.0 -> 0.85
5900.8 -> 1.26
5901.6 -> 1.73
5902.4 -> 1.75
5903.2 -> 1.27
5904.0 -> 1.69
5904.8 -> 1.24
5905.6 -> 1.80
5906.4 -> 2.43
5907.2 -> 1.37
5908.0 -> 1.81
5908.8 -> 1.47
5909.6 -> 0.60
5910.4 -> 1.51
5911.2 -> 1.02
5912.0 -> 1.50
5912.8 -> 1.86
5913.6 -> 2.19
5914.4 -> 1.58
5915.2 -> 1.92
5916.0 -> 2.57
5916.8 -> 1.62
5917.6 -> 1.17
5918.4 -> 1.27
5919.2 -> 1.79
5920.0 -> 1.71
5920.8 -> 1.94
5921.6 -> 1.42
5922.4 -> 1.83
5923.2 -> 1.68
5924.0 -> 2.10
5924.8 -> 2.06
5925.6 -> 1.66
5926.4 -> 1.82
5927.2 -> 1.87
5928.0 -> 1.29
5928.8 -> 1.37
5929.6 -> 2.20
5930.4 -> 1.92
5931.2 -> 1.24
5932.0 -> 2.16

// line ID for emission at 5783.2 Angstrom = [O III] 5007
